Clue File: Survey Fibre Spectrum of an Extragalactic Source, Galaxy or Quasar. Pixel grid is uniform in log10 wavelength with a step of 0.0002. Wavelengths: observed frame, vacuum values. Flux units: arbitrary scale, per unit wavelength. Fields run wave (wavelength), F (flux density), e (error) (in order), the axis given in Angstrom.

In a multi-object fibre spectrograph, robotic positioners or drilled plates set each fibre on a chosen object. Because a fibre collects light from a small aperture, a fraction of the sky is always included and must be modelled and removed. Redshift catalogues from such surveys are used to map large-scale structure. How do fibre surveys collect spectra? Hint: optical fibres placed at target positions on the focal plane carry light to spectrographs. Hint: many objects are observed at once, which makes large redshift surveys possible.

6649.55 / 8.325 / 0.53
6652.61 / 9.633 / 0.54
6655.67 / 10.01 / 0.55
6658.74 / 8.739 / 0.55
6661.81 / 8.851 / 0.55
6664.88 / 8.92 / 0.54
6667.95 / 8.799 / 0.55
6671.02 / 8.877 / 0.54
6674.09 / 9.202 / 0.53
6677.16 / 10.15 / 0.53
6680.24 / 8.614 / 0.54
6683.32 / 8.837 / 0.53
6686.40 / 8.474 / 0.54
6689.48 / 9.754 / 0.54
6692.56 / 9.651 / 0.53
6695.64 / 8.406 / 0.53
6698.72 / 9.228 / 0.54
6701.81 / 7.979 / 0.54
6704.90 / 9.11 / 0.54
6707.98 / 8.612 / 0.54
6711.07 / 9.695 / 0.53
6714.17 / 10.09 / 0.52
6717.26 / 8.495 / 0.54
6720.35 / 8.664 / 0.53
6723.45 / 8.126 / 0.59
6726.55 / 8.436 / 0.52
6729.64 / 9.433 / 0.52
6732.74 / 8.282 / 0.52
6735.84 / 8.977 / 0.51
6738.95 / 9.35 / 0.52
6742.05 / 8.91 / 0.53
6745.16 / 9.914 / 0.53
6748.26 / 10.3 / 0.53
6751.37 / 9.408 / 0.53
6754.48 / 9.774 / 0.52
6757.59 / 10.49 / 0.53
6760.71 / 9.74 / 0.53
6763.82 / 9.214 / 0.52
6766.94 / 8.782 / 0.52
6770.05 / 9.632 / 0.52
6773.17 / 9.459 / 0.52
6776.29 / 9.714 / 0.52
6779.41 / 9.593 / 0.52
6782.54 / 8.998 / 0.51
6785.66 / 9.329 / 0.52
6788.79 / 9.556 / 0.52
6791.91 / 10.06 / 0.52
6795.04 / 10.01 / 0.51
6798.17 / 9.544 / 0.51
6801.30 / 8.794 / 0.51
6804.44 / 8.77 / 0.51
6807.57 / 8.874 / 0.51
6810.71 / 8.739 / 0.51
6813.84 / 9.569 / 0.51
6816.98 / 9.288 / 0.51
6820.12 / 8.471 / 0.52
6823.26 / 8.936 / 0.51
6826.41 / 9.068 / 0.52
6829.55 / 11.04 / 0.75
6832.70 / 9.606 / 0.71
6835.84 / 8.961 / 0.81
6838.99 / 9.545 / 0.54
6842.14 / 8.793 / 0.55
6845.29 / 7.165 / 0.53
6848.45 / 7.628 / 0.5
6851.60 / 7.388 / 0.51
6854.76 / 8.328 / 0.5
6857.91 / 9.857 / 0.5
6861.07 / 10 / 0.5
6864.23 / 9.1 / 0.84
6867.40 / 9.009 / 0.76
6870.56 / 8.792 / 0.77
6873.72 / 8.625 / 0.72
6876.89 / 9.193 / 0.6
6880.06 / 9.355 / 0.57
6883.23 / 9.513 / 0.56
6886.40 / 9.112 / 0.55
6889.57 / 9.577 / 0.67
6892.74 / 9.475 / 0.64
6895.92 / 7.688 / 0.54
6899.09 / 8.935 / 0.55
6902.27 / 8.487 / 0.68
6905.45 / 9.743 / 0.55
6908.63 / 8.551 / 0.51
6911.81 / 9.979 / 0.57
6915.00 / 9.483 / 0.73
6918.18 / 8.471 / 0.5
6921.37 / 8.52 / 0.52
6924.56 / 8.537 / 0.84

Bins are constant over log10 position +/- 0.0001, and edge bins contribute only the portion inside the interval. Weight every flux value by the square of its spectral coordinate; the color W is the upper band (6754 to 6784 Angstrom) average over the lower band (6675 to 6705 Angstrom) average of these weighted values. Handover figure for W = 1.08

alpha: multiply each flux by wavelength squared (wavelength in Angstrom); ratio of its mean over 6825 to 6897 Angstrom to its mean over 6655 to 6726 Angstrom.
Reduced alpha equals 1.05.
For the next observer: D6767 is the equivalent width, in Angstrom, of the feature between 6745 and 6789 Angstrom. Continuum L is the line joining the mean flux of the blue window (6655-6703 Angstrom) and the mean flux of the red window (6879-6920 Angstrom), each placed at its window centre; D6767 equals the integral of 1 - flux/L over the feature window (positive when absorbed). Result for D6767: -2.59 Angstrom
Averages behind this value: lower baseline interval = 9.02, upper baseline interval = 9.1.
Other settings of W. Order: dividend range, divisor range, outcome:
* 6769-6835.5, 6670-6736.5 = 1.08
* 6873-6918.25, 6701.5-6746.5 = 1.07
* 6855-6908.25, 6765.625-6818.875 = 1.00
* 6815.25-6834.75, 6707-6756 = 1.05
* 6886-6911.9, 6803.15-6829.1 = 1.02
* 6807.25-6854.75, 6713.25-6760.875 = 0.98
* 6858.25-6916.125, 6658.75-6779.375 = 1.05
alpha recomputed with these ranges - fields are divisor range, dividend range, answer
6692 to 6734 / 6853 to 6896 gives 1.08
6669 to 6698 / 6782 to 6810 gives 1.06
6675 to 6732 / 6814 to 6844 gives 1.07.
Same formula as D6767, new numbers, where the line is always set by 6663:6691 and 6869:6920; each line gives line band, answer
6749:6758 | -0.8 Angstrom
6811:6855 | 1.0 Angstrom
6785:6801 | -1.0 Angstrom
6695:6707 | 0.5 Angstrom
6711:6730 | 0.3 Angstrom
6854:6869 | -0.4 Angstrom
